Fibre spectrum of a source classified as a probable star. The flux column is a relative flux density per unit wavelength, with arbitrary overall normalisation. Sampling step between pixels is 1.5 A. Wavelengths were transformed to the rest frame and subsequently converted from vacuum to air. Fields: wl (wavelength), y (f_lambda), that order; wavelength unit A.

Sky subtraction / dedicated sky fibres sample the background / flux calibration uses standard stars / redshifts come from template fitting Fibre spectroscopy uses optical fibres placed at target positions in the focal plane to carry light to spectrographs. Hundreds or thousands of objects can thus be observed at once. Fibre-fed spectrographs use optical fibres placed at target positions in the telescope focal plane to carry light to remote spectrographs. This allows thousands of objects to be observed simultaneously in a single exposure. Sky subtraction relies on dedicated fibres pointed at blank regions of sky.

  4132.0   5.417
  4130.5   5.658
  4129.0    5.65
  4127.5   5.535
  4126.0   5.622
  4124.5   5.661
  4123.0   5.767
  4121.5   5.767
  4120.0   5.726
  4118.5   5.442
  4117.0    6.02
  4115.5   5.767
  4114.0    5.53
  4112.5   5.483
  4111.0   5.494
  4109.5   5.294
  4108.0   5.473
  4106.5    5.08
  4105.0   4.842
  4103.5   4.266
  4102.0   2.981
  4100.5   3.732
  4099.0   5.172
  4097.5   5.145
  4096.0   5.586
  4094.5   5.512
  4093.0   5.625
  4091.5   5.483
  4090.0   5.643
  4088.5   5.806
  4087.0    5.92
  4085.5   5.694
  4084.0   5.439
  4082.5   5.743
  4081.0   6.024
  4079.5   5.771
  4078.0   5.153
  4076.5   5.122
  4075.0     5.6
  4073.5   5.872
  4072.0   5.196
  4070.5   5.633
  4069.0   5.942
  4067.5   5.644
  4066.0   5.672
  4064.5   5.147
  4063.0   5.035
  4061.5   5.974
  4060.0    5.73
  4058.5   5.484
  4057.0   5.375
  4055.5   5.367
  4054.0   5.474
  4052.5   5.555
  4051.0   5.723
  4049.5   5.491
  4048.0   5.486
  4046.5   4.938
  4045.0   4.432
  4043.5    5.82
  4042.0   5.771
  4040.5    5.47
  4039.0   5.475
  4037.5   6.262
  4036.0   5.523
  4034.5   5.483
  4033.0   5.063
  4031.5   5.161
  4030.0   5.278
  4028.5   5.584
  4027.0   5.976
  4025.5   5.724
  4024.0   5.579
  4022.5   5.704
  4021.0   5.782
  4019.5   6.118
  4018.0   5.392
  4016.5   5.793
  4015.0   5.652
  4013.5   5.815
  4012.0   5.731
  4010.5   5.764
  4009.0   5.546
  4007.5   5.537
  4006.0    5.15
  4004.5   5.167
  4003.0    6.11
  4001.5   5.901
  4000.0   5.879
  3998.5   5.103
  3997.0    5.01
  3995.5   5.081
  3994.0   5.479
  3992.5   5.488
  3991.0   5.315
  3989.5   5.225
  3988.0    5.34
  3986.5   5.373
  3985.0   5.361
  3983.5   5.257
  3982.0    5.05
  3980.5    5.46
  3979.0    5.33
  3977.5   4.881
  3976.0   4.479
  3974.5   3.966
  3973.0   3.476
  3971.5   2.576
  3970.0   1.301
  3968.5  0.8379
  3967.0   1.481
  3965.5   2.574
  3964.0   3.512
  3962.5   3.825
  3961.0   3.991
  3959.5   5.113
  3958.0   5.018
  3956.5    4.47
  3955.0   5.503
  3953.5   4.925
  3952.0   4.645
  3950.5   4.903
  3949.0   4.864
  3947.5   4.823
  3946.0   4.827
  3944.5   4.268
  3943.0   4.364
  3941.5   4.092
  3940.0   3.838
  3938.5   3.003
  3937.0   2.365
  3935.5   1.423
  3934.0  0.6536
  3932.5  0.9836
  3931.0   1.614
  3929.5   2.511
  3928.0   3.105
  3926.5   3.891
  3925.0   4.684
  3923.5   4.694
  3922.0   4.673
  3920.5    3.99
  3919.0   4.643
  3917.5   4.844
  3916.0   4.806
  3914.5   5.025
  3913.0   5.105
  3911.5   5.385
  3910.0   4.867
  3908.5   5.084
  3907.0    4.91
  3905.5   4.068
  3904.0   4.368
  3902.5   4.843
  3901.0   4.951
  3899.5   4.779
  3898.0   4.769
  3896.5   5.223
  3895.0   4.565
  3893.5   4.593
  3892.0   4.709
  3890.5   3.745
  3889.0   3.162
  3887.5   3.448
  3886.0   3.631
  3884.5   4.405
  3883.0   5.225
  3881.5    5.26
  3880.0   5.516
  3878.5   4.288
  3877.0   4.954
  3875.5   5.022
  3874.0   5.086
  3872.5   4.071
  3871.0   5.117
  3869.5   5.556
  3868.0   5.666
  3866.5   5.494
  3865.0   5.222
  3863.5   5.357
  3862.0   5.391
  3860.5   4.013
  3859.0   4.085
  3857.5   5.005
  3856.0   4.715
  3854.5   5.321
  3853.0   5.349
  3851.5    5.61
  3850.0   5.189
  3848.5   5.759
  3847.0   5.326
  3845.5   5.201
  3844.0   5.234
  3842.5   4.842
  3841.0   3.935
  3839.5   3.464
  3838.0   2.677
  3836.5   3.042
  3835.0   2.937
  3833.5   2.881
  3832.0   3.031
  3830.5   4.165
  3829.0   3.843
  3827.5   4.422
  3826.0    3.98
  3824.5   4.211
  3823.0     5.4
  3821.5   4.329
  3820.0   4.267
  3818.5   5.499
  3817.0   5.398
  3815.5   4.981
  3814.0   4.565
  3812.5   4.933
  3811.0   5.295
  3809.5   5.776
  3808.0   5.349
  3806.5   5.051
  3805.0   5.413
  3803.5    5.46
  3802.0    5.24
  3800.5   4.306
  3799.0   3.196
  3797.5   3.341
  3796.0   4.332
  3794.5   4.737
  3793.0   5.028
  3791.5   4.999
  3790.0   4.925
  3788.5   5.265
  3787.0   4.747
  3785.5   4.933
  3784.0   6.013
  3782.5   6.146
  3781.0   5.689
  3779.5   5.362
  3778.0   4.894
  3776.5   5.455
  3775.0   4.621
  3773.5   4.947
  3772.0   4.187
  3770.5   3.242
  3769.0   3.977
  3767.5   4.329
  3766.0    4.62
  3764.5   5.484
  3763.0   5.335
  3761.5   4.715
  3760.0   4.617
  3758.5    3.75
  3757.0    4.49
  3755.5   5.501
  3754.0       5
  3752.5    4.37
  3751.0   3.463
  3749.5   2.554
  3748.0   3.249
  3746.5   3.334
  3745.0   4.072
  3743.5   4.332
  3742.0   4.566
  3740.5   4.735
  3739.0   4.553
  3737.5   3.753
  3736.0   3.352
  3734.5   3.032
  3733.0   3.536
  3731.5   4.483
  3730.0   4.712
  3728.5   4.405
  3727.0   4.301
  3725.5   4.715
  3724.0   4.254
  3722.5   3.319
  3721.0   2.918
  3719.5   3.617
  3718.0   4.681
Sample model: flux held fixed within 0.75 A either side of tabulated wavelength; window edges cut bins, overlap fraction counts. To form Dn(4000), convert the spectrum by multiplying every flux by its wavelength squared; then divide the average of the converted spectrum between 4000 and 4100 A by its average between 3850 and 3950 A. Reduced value 1.4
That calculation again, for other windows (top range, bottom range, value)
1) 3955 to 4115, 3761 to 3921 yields 1.21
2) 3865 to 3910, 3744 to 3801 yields 1.10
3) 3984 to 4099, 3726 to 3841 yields 1.42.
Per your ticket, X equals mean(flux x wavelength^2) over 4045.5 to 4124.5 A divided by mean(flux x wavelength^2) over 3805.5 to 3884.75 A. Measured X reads 1.29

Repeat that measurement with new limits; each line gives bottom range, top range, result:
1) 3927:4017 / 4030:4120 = 1.31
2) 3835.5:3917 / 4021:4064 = 1.26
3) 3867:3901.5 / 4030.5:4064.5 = 1.26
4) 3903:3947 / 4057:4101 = 1.54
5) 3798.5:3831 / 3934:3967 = 0.89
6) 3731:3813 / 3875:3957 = 1.00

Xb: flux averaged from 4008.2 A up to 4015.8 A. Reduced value 5.7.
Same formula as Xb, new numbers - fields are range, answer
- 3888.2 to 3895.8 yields 4.16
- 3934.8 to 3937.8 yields 1.92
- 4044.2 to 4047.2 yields 4.7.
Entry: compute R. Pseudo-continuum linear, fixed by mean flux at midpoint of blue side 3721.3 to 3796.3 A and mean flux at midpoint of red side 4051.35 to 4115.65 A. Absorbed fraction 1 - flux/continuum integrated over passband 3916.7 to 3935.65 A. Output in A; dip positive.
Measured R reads 6.4 A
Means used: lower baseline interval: 4.48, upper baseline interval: 5.38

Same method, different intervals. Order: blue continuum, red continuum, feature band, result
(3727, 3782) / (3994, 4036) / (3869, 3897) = 2.00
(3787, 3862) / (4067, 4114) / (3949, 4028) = 2.88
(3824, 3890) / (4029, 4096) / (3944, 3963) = 1.07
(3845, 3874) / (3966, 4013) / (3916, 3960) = 9.01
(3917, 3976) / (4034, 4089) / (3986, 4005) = -4.26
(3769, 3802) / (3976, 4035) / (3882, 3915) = 3.50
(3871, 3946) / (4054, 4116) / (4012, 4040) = -3.72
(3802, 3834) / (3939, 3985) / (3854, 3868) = -1.40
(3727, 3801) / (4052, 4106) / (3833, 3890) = 1.16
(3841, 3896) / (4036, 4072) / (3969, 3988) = 3.19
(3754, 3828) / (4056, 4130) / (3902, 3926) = 1.60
